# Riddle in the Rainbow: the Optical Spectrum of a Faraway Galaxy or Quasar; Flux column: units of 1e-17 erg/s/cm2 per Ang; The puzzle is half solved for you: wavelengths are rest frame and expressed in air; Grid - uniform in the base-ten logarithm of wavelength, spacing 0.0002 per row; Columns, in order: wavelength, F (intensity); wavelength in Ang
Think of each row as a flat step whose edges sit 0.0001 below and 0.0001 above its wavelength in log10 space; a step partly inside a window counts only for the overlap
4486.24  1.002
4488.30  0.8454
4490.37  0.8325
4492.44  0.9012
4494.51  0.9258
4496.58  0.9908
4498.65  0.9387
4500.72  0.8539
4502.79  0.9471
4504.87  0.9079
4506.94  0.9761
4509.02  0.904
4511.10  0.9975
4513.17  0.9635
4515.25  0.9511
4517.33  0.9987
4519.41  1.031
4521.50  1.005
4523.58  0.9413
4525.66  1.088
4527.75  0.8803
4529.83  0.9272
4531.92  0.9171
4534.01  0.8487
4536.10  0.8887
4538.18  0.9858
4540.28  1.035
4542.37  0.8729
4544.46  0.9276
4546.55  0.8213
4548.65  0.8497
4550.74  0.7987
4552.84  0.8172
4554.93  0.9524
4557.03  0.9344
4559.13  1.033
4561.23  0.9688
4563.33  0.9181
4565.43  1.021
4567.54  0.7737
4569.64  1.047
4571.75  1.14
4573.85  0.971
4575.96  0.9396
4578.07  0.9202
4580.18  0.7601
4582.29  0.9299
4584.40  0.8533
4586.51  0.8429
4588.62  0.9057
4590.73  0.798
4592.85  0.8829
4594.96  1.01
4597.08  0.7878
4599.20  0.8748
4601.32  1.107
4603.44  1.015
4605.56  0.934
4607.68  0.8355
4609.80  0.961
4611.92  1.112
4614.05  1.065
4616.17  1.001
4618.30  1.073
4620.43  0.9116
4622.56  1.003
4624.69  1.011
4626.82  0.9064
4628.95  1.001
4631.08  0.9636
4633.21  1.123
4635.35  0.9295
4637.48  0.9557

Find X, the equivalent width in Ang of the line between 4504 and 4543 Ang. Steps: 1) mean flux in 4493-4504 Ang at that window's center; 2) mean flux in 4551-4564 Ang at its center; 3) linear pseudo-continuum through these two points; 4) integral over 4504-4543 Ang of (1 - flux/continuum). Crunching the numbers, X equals -1.1 Ang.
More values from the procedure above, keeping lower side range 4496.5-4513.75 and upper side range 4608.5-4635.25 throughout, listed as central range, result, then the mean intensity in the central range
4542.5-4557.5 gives 1.49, 0.87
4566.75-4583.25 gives 0.70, 0.938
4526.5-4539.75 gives 0.55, 0.915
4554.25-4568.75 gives 0.41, 0.944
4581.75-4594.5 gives 1.47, 0.874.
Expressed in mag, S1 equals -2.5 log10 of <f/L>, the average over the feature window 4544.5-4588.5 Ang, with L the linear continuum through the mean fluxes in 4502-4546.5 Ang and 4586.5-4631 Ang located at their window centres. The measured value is 0.045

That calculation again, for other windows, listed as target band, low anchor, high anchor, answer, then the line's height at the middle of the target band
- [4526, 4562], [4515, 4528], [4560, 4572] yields 0.08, 0.98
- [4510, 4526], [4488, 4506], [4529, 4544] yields -0.09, 0.917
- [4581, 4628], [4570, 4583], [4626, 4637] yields 0.03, 0.967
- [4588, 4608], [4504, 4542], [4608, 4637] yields 0.08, 0.989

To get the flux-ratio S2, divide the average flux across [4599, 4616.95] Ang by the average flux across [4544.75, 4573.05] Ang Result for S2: 1.07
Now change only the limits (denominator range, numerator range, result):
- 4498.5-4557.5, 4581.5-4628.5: 1.02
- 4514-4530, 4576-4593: 0.88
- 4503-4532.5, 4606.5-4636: 1.03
